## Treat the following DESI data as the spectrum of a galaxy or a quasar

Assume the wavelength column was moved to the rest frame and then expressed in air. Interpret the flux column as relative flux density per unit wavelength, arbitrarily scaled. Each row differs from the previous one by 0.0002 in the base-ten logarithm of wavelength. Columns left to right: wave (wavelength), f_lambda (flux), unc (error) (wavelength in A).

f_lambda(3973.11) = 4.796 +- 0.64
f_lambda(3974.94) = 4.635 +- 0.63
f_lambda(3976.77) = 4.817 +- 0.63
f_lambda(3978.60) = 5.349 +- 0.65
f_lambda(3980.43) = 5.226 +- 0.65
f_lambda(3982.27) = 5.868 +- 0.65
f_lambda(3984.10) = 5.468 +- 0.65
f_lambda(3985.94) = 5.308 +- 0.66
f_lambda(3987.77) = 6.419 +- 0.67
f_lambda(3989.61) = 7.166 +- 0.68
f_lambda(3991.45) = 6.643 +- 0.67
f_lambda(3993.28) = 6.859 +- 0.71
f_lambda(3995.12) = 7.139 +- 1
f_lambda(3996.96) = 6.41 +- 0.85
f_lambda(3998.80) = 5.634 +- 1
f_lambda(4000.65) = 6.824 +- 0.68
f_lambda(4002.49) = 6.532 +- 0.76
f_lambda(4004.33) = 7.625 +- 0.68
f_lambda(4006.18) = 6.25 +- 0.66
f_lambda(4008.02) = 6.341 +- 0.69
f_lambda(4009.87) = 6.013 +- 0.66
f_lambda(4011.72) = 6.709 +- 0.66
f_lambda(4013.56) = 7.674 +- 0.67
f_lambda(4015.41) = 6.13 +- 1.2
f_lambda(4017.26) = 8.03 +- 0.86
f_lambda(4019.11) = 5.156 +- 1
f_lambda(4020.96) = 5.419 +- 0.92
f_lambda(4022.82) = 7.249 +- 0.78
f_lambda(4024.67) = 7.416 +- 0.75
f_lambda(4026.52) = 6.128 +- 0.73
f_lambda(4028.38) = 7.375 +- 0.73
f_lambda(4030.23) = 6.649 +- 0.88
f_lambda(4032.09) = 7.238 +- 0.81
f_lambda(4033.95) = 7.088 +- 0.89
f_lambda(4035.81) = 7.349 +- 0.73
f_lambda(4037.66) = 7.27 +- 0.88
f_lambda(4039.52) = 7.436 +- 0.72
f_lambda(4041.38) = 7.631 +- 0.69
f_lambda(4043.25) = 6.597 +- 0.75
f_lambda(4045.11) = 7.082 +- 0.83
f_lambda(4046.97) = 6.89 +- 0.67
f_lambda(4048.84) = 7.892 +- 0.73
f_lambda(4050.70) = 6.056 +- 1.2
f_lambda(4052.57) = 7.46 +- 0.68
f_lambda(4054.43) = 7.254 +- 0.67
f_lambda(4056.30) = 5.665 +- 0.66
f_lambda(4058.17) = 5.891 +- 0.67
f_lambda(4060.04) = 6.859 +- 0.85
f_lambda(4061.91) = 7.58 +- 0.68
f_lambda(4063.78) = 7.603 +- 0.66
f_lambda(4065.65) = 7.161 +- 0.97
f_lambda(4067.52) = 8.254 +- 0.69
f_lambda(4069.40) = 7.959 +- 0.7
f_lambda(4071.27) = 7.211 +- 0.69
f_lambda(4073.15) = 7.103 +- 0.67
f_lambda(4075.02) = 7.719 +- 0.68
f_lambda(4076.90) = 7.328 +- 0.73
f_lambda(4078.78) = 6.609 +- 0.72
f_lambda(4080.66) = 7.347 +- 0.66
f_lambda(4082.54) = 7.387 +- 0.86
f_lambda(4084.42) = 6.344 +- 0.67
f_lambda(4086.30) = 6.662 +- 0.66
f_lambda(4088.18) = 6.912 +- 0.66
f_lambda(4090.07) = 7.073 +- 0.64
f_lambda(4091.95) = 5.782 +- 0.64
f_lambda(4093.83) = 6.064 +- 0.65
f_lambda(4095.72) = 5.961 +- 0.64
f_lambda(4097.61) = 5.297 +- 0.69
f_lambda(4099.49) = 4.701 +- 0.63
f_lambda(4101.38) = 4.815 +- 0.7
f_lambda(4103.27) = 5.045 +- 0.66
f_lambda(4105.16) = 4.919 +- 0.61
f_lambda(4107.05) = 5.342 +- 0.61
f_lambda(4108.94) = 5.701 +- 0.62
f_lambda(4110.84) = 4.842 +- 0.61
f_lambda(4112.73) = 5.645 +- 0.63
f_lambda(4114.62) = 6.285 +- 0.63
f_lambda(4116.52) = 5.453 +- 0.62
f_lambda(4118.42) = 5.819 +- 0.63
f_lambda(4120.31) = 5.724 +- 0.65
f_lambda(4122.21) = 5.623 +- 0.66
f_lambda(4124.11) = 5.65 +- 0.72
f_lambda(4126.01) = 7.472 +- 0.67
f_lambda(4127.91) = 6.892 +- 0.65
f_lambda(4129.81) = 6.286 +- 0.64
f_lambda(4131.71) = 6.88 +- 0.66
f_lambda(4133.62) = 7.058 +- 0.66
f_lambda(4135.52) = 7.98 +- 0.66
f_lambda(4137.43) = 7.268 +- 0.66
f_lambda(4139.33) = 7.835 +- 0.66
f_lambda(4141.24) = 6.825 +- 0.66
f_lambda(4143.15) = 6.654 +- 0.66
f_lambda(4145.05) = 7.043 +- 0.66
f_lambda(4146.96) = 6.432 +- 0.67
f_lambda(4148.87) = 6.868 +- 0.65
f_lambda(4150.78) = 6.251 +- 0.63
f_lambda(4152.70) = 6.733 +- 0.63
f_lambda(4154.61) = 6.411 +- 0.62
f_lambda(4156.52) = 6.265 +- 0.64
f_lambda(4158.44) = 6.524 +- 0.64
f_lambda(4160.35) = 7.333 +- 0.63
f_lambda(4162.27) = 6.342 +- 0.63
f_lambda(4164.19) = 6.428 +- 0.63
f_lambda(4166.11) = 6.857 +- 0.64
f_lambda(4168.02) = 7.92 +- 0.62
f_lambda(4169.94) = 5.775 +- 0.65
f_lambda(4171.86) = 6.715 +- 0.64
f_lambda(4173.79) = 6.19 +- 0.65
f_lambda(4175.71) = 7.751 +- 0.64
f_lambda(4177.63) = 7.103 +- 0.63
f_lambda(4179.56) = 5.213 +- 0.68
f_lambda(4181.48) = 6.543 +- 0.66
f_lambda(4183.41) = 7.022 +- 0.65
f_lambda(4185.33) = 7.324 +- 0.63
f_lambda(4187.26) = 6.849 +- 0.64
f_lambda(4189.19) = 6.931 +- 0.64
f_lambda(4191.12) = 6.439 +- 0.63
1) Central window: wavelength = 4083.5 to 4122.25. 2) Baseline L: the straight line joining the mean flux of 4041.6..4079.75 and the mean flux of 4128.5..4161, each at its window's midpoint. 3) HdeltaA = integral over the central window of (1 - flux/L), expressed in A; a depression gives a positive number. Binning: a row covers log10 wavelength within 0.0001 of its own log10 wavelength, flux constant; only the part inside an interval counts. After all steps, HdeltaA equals 7.1 A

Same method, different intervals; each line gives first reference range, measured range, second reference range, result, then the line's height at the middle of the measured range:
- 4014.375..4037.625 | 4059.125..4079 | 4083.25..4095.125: -2.6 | 6.58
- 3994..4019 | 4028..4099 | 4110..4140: -4.4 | 6.55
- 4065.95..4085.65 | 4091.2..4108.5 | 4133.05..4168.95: 4.5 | 7.18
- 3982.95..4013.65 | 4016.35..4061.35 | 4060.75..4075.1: 1.4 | 7.11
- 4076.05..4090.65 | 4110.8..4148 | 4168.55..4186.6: 1.5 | 6.81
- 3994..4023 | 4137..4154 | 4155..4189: -0.4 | 6.69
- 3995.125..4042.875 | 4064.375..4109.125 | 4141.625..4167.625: 1.7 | 6.72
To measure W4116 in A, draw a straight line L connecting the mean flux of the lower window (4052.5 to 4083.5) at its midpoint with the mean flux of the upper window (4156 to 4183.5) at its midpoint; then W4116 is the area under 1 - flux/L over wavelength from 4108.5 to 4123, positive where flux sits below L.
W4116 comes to 2.7 A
